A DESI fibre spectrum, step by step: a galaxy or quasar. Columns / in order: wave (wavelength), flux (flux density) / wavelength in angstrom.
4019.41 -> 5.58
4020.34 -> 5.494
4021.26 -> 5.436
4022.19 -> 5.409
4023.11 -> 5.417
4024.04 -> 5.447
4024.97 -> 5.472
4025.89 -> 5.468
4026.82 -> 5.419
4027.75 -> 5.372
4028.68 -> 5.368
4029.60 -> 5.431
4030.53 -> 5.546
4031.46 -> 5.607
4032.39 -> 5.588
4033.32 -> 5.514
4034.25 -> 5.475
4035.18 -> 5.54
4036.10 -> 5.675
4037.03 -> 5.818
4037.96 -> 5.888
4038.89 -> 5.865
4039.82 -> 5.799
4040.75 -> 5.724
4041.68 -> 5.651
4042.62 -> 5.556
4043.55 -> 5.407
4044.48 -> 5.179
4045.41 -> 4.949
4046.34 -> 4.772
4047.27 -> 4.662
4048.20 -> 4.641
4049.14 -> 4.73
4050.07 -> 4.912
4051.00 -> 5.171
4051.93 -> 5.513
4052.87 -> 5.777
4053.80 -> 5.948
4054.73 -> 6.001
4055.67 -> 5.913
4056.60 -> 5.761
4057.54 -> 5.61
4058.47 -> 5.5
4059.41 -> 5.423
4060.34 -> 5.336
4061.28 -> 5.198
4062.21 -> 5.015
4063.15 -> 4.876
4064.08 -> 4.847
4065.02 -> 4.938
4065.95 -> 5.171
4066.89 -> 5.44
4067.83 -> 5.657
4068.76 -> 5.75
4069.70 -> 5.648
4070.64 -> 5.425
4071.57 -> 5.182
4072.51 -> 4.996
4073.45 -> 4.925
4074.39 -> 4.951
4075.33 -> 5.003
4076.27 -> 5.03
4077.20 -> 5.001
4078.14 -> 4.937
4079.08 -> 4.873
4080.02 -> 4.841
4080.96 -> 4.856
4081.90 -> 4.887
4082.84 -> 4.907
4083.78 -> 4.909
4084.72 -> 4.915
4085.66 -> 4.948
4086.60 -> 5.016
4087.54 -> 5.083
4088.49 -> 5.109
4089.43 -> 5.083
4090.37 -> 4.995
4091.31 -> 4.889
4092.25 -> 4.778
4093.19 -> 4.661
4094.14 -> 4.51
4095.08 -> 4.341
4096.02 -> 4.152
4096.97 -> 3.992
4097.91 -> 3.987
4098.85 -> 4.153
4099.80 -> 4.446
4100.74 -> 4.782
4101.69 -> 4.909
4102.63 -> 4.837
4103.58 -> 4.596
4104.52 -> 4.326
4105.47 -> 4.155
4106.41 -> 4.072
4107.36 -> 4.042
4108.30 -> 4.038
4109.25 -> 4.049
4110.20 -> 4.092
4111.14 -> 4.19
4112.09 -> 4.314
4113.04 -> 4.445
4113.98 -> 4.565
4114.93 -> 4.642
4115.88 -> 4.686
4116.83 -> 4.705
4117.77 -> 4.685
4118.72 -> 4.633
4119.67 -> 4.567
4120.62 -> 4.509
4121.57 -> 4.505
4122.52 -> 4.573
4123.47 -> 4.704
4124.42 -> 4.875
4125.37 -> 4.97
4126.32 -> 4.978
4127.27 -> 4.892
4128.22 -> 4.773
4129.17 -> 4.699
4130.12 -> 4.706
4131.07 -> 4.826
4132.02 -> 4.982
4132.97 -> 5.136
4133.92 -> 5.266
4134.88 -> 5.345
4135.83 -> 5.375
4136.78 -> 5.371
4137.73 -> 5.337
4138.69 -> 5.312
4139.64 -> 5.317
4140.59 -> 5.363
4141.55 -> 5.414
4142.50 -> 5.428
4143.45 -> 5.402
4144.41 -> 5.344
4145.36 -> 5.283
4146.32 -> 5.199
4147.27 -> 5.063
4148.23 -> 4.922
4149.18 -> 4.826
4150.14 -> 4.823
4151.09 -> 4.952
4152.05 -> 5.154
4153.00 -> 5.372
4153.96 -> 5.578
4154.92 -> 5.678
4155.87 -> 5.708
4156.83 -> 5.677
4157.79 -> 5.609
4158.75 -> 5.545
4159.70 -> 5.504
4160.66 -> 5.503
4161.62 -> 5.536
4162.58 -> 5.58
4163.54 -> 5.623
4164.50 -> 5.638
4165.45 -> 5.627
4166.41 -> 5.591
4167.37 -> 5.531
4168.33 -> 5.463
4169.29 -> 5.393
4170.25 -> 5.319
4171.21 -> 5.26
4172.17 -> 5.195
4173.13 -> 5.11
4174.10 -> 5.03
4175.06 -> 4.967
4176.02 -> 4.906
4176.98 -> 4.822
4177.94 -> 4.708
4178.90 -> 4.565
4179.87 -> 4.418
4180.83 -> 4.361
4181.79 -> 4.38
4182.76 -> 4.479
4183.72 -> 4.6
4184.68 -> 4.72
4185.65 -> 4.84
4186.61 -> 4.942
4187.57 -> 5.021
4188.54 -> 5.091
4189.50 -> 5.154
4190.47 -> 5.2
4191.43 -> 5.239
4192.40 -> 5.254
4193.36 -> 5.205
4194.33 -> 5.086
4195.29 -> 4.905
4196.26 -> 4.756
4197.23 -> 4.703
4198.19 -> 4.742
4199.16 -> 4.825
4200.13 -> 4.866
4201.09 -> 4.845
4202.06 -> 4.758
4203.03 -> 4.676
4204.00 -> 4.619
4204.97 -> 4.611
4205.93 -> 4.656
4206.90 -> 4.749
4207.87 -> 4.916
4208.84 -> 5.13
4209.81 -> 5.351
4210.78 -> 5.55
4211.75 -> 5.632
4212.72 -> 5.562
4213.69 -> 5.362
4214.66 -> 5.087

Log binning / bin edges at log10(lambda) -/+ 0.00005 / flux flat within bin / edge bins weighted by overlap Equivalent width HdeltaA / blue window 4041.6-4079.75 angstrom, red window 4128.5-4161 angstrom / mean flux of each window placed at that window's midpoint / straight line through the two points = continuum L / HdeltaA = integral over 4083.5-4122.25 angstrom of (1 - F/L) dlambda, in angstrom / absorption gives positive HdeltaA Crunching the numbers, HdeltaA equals 5.2 angstrom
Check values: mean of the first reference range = 5.24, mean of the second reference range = 5.26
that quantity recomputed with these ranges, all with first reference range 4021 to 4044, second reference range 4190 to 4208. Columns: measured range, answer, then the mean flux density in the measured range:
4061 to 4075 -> 0.5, 5.2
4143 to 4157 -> -0.5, 5.26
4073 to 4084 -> 0.9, 4.93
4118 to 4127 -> 0.8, 4.7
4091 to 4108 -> 2.8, 4.42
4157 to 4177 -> -1.5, 5.39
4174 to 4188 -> 0.7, 4.71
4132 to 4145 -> -0.5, 5.33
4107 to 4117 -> 1.7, 4.33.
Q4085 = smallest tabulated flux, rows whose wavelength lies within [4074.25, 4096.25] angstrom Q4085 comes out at 4.152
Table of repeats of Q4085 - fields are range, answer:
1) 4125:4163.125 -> 4.699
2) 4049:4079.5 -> 4.73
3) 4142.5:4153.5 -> 4.823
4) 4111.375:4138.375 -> 4.314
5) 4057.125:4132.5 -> 3.987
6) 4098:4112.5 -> 4.038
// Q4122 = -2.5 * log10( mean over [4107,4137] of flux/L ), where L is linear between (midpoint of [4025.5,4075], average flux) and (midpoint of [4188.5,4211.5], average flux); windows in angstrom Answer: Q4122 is 0.108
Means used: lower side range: 5.38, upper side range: 4.96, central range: 4.69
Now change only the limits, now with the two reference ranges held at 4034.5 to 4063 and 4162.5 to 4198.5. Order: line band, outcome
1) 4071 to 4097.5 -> 0.10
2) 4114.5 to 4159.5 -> 0.02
